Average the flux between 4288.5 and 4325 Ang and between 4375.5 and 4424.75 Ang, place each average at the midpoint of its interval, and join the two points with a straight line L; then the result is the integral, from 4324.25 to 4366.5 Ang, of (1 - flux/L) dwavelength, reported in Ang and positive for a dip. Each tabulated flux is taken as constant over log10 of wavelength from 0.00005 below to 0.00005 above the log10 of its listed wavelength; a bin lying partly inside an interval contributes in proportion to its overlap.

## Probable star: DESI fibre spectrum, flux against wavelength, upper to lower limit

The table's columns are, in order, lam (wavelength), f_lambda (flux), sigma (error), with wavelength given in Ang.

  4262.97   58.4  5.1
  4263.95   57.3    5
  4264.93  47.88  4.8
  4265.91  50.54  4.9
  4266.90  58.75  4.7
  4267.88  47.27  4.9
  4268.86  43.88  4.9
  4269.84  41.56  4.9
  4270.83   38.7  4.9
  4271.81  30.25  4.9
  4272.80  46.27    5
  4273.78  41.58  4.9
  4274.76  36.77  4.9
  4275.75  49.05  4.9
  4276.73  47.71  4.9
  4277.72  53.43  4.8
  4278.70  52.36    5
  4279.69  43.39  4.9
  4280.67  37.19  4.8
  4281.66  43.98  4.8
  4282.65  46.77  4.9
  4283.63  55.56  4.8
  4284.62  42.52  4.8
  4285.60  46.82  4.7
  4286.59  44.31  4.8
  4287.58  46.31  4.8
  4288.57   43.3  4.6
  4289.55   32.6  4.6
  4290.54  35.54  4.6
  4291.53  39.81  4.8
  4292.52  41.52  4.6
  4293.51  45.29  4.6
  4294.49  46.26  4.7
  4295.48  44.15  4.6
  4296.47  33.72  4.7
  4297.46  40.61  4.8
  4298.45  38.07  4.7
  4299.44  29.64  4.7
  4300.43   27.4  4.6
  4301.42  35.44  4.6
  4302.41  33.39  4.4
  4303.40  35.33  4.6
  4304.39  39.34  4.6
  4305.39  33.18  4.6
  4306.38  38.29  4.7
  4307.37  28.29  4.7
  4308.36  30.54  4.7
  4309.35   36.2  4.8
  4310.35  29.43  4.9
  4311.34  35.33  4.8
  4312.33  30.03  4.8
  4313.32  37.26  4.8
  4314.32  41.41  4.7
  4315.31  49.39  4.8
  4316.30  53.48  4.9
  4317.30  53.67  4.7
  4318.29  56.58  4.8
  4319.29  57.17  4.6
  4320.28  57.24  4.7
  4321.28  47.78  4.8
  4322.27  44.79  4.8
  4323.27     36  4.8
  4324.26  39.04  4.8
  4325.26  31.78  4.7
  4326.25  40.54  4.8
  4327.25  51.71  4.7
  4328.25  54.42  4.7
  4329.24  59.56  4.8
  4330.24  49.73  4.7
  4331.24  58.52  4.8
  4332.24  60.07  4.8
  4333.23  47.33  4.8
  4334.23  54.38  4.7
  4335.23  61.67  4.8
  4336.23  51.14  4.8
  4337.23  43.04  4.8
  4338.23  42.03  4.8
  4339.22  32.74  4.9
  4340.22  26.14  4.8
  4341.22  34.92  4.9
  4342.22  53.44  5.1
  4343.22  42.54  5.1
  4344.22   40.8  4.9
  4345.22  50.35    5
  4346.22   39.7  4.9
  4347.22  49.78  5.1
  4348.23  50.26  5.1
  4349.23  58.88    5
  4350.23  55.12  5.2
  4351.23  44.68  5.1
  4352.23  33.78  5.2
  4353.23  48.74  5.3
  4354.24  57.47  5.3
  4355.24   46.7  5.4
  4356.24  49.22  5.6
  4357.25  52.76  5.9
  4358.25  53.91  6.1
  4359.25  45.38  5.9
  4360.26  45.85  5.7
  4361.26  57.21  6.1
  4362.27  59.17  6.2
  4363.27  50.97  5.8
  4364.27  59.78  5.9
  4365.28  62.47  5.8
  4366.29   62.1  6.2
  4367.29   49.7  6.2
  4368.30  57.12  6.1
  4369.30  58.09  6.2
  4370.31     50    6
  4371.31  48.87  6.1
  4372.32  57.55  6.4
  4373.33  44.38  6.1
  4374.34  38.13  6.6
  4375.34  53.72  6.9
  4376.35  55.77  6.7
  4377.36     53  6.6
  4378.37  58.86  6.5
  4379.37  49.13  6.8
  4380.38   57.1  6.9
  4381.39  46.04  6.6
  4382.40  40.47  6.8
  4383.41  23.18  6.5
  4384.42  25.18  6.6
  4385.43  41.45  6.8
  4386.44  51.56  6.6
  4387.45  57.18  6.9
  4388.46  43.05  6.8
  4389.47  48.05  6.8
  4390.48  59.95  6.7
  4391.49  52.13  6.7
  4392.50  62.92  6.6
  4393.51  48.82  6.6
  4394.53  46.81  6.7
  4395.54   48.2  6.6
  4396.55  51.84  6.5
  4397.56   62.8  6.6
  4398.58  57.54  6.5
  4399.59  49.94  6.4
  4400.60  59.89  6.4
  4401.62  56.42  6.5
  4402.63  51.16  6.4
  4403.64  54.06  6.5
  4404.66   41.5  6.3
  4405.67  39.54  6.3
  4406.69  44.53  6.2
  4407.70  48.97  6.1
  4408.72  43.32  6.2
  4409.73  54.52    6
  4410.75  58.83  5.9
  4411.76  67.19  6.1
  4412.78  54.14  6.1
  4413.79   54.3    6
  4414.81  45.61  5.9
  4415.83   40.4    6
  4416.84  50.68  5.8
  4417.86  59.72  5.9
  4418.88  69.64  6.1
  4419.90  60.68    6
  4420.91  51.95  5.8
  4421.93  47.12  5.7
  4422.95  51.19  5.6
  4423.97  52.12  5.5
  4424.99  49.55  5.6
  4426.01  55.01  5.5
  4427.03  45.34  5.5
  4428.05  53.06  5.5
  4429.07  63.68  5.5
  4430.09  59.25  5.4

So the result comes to -4.4 Ang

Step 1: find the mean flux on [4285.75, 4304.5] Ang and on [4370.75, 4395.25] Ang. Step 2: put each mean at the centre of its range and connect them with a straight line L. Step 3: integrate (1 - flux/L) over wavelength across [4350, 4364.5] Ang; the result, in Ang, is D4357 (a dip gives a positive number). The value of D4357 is -1.5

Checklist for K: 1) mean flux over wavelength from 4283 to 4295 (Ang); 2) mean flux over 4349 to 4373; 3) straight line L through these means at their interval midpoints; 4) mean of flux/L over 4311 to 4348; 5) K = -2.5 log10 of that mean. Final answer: 0.05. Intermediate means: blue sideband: 43.4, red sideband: 52.6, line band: 46.4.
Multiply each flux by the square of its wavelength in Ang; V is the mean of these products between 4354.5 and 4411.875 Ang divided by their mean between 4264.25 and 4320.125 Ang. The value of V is 1.27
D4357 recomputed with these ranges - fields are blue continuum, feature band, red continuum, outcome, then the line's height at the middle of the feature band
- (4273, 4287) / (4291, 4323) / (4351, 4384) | 4.8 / 47.3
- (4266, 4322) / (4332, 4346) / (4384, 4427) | 0.2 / 45.9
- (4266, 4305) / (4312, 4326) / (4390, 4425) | -0.2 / 45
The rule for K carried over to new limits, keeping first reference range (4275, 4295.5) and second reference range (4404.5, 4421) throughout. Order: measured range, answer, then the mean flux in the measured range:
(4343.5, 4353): 0.032 mag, 47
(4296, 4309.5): 0.313 mag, 34.2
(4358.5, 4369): -0.118 mag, 55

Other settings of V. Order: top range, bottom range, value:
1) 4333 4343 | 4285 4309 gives 1.20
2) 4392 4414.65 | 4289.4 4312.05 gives 1.53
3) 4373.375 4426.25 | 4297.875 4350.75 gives 1.20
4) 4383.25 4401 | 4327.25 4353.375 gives 1.07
